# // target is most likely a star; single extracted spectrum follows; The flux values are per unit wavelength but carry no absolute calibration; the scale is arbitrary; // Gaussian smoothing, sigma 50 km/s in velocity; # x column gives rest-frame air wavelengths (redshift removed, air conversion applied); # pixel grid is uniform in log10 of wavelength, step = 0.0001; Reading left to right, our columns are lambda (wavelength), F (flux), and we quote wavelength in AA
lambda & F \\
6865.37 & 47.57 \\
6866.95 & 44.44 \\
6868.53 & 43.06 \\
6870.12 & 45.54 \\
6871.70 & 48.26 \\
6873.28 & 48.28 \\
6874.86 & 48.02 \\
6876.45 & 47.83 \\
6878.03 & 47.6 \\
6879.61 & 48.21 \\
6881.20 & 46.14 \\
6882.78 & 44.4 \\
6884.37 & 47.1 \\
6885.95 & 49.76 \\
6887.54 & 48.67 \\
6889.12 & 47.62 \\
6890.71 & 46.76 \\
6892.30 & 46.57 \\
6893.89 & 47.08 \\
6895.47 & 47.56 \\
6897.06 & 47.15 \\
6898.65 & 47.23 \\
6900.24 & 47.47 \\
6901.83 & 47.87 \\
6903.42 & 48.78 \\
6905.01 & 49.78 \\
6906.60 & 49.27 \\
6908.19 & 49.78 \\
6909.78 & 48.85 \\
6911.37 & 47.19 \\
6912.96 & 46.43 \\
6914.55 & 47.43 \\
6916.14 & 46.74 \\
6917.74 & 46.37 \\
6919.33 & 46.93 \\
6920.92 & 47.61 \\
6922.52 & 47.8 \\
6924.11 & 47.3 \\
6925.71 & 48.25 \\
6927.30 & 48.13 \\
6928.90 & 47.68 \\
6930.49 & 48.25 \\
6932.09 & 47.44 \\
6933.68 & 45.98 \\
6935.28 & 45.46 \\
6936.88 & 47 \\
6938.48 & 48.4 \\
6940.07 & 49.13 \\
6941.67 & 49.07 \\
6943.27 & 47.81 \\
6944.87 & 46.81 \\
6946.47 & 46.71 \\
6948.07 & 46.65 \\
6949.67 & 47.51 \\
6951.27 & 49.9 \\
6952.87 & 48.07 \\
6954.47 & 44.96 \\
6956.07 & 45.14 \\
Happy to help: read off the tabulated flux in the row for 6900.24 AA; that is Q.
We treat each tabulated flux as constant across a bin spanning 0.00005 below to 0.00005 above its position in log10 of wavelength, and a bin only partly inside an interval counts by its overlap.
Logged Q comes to 47.47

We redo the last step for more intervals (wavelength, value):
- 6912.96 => 46.43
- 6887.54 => 48.67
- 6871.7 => 48.26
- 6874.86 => 48.02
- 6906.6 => 49.27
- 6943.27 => 47.81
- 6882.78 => 44.4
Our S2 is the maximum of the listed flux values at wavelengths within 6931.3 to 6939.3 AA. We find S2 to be 48.4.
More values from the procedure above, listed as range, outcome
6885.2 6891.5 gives 49.76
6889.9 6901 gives 47.56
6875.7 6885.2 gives 48.21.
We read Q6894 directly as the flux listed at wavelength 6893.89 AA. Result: 47.08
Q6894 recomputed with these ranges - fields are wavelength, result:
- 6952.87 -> 48.07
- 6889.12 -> 47.62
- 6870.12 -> 45.54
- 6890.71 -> 46.76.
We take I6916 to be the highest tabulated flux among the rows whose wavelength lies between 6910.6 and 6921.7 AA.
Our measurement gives 47.61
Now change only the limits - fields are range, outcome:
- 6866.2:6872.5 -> 48.26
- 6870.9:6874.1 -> 48.28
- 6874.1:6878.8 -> 48.02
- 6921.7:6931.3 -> 48.25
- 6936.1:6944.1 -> 49.13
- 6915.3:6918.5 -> 46.74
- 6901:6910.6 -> 49.78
